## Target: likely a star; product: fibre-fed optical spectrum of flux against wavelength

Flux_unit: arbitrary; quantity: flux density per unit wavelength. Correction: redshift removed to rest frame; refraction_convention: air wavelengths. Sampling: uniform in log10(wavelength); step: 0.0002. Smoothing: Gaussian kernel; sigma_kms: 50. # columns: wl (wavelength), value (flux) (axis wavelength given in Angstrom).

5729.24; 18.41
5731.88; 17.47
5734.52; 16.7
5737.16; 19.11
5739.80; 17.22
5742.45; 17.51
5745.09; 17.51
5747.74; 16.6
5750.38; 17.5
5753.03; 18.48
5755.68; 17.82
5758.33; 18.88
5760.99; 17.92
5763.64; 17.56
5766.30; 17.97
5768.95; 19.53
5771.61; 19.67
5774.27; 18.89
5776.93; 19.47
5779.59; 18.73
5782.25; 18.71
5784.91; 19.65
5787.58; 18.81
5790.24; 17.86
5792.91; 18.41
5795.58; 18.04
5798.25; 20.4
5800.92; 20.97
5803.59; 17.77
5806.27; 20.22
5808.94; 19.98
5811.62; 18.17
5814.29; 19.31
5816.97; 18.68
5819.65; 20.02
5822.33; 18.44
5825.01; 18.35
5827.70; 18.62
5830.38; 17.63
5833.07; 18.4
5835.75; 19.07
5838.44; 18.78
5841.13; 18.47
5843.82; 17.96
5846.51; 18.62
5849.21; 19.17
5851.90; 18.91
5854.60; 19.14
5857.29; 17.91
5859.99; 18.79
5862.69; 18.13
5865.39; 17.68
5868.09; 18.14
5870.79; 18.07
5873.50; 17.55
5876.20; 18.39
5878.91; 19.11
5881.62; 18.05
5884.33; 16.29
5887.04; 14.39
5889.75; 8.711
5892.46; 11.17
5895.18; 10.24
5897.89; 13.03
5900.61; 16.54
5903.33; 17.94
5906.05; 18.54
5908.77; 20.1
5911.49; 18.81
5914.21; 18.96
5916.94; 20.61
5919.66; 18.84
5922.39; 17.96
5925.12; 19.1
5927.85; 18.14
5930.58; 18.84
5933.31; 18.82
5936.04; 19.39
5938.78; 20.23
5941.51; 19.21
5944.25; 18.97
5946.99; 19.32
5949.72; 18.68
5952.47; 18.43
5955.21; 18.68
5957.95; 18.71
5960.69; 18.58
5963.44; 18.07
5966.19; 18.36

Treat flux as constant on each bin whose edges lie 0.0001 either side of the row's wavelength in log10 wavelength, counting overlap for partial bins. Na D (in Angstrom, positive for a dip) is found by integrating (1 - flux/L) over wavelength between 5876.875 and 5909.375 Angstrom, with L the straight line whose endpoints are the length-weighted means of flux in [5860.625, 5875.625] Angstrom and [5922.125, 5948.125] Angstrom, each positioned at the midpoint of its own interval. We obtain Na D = 5.5 Angstrom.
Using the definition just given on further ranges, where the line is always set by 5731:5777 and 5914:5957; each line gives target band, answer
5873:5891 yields 2.6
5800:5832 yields -1.0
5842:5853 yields -0.1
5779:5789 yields -0.4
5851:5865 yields 0.1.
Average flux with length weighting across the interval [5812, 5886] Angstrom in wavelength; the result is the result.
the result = 18.4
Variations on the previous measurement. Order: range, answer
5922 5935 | 18.6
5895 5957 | 18.4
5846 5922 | 17.2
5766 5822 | 19.1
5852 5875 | 18.2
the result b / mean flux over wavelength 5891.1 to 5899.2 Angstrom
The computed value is 11.5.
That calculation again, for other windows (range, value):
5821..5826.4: 18.4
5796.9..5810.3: 19.9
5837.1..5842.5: 18.6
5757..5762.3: 18.4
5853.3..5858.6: 18.5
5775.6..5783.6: 19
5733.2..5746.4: 17.6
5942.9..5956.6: 18.8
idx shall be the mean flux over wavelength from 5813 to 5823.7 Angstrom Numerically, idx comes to 19.1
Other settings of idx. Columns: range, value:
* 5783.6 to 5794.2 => 18.7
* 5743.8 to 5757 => 17.6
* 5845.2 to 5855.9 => 18.9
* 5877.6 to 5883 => 18.6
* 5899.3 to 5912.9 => 18.4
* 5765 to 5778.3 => 19.1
